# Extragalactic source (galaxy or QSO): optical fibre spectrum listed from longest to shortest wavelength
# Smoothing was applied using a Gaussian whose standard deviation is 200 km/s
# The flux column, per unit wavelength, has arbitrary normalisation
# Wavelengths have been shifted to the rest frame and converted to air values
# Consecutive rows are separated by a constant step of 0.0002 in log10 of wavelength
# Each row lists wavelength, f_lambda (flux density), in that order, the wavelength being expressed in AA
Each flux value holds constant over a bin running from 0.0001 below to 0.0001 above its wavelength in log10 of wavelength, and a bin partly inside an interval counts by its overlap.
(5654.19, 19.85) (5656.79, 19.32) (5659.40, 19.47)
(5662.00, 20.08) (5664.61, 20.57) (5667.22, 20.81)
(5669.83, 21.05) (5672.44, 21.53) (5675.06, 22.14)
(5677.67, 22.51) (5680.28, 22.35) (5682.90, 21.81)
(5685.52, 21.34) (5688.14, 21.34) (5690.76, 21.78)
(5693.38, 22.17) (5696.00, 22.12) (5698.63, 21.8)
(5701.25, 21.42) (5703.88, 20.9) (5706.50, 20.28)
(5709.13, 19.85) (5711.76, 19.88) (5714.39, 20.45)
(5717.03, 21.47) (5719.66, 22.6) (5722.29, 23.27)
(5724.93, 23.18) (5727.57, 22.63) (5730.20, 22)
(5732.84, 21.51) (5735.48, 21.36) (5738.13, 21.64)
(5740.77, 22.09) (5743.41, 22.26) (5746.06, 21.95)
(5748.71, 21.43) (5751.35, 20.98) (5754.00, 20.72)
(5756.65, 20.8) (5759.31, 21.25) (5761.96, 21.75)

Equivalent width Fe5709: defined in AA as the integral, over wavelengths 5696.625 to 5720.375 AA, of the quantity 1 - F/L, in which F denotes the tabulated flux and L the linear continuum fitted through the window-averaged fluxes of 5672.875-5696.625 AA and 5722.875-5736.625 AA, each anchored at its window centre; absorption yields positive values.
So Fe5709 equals 1.2 AA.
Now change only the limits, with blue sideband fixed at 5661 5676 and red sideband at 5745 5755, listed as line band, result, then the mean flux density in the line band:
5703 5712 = 0.4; 20.2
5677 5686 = -0.4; 22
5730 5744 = -0.4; 21.8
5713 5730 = -0.8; 22.2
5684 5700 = -0.5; 21.8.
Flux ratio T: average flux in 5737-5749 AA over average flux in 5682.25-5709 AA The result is 1.02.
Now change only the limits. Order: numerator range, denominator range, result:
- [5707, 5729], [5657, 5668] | 1.07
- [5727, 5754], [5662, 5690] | 1.01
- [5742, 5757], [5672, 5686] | 0.97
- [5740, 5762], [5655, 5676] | 1.04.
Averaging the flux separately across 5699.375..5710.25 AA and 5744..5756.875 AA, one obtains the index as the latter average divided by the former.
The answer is 1.03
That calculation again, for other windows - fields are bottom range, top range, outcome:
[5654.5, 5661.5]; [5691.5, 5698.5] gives 1.13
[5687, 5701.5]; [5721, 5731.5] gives 1.04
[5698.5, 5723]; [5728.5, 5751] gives 1.03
